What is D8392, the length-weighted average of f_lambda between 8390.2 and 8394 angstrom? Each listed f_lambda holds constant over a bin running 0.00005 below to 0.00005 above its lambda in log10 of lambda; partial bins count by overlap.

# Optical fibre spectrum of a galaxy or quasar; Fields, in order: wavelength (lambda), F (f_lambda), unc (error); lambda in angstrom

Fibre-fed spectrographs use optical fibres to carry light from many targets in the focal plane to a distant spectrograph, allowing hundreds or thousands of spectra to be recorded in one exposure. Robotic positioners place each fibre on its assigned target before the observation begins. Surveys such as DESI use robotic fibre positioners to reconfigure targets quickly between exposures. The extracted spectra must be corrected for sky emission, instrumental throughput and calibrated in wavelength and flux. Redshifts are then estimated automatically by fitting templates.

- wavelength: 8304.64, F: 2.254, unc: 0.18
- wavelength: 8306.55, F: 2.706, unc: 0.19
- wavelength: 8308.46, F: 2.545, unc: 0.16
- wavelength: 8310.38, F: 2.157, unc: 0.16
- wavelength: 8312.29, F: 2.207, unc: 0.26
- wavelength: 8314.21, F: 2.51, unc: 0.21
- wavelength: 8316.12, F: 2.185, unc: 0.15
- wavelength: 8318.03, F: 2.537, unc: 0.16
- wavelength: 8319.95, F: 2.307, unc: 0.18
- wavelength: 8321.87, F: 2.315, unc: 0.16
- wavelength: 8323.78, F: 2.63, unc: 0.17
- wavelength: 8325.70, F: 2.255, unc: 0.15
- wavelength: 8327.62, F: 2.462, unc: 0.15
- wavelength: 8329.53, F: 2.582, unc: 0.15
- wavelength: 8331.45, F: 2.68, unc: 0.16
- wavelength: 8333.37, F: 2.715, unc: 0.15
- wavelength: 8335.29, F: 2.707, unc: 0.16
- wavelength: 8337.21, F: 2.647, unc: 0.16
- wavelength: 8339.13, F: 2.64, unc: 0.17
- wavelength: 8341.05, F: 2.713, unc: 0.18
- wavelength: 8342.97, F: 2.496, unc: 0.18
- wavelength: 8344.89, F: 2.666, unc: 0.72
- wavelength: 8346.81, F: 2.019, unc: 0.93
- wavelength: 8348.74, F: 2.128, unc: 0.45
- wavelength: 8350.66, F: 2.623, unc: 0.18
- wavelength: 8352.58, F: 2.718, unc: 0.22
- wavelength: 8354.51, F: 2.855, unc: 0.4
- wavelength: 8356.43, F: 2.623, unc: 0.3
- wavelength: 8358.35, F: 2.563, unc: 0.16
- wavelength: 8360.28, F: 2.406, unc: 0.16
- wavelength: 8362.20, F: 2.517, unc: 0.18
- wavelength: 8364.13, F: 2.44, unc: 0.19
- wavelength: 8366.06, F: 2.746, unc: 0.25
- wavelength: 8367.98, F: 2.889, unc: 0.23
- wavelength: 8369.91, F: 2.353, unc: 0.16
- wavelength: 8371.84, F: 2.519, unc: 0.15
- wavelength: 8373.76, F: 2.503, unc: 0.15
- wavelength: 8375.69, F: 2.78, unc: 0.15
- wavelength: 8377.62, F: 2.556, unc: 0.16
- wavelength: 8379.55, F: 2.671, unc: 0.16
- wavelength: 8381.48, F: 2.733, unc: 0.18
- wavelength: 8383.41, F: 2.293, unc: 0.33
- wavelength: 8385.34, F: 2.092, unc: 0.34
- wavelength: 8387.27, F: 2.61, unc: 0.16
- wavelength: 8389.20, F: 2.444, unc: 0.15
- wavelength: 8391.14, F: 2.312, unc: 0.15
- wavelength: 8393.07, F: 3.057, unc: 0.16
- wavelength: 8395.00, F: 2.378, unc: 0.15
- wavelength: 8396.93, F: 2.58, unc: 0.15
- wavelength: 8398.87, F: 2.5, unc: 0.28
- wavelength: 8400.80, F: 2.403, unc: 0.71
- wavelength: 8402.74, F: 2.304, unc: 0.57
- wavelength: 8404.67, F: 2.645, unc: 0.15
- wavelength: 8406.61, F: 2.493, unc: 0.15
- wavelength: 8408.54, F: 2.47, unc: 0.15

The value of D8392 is 2.69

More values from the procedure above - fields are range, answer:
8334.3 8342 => 2.68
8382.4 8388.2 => 2.33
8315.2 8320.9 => 2.34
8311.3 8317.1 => 2.3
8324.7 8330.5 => 2.43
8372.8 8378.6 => 2.61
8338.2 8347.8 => 2.5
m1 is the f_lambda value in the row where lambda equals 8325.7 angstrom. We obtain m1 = 2.255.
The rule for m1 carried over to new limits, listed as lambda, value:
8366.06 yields 2.746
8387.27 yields 2.61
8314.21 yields 2.51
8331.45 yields 2.68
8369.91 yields 2.353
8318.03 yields 2.537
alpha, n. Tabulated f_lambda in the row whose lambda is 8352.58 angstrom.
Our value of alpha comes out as 2.718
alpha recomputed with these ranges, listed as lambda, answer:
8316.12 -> 2.185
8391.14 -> 2.312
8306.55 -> 2.706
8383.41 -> 2.293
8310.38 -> 2.157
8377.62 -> 2.556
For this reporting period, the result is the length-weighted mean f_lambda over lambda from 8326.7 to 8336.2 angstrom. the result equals 2.63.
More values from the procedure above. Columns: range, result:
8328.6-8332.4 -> 2.63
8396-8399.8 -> 2.54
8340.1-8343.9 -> 2.61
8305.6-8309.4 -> 2.63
